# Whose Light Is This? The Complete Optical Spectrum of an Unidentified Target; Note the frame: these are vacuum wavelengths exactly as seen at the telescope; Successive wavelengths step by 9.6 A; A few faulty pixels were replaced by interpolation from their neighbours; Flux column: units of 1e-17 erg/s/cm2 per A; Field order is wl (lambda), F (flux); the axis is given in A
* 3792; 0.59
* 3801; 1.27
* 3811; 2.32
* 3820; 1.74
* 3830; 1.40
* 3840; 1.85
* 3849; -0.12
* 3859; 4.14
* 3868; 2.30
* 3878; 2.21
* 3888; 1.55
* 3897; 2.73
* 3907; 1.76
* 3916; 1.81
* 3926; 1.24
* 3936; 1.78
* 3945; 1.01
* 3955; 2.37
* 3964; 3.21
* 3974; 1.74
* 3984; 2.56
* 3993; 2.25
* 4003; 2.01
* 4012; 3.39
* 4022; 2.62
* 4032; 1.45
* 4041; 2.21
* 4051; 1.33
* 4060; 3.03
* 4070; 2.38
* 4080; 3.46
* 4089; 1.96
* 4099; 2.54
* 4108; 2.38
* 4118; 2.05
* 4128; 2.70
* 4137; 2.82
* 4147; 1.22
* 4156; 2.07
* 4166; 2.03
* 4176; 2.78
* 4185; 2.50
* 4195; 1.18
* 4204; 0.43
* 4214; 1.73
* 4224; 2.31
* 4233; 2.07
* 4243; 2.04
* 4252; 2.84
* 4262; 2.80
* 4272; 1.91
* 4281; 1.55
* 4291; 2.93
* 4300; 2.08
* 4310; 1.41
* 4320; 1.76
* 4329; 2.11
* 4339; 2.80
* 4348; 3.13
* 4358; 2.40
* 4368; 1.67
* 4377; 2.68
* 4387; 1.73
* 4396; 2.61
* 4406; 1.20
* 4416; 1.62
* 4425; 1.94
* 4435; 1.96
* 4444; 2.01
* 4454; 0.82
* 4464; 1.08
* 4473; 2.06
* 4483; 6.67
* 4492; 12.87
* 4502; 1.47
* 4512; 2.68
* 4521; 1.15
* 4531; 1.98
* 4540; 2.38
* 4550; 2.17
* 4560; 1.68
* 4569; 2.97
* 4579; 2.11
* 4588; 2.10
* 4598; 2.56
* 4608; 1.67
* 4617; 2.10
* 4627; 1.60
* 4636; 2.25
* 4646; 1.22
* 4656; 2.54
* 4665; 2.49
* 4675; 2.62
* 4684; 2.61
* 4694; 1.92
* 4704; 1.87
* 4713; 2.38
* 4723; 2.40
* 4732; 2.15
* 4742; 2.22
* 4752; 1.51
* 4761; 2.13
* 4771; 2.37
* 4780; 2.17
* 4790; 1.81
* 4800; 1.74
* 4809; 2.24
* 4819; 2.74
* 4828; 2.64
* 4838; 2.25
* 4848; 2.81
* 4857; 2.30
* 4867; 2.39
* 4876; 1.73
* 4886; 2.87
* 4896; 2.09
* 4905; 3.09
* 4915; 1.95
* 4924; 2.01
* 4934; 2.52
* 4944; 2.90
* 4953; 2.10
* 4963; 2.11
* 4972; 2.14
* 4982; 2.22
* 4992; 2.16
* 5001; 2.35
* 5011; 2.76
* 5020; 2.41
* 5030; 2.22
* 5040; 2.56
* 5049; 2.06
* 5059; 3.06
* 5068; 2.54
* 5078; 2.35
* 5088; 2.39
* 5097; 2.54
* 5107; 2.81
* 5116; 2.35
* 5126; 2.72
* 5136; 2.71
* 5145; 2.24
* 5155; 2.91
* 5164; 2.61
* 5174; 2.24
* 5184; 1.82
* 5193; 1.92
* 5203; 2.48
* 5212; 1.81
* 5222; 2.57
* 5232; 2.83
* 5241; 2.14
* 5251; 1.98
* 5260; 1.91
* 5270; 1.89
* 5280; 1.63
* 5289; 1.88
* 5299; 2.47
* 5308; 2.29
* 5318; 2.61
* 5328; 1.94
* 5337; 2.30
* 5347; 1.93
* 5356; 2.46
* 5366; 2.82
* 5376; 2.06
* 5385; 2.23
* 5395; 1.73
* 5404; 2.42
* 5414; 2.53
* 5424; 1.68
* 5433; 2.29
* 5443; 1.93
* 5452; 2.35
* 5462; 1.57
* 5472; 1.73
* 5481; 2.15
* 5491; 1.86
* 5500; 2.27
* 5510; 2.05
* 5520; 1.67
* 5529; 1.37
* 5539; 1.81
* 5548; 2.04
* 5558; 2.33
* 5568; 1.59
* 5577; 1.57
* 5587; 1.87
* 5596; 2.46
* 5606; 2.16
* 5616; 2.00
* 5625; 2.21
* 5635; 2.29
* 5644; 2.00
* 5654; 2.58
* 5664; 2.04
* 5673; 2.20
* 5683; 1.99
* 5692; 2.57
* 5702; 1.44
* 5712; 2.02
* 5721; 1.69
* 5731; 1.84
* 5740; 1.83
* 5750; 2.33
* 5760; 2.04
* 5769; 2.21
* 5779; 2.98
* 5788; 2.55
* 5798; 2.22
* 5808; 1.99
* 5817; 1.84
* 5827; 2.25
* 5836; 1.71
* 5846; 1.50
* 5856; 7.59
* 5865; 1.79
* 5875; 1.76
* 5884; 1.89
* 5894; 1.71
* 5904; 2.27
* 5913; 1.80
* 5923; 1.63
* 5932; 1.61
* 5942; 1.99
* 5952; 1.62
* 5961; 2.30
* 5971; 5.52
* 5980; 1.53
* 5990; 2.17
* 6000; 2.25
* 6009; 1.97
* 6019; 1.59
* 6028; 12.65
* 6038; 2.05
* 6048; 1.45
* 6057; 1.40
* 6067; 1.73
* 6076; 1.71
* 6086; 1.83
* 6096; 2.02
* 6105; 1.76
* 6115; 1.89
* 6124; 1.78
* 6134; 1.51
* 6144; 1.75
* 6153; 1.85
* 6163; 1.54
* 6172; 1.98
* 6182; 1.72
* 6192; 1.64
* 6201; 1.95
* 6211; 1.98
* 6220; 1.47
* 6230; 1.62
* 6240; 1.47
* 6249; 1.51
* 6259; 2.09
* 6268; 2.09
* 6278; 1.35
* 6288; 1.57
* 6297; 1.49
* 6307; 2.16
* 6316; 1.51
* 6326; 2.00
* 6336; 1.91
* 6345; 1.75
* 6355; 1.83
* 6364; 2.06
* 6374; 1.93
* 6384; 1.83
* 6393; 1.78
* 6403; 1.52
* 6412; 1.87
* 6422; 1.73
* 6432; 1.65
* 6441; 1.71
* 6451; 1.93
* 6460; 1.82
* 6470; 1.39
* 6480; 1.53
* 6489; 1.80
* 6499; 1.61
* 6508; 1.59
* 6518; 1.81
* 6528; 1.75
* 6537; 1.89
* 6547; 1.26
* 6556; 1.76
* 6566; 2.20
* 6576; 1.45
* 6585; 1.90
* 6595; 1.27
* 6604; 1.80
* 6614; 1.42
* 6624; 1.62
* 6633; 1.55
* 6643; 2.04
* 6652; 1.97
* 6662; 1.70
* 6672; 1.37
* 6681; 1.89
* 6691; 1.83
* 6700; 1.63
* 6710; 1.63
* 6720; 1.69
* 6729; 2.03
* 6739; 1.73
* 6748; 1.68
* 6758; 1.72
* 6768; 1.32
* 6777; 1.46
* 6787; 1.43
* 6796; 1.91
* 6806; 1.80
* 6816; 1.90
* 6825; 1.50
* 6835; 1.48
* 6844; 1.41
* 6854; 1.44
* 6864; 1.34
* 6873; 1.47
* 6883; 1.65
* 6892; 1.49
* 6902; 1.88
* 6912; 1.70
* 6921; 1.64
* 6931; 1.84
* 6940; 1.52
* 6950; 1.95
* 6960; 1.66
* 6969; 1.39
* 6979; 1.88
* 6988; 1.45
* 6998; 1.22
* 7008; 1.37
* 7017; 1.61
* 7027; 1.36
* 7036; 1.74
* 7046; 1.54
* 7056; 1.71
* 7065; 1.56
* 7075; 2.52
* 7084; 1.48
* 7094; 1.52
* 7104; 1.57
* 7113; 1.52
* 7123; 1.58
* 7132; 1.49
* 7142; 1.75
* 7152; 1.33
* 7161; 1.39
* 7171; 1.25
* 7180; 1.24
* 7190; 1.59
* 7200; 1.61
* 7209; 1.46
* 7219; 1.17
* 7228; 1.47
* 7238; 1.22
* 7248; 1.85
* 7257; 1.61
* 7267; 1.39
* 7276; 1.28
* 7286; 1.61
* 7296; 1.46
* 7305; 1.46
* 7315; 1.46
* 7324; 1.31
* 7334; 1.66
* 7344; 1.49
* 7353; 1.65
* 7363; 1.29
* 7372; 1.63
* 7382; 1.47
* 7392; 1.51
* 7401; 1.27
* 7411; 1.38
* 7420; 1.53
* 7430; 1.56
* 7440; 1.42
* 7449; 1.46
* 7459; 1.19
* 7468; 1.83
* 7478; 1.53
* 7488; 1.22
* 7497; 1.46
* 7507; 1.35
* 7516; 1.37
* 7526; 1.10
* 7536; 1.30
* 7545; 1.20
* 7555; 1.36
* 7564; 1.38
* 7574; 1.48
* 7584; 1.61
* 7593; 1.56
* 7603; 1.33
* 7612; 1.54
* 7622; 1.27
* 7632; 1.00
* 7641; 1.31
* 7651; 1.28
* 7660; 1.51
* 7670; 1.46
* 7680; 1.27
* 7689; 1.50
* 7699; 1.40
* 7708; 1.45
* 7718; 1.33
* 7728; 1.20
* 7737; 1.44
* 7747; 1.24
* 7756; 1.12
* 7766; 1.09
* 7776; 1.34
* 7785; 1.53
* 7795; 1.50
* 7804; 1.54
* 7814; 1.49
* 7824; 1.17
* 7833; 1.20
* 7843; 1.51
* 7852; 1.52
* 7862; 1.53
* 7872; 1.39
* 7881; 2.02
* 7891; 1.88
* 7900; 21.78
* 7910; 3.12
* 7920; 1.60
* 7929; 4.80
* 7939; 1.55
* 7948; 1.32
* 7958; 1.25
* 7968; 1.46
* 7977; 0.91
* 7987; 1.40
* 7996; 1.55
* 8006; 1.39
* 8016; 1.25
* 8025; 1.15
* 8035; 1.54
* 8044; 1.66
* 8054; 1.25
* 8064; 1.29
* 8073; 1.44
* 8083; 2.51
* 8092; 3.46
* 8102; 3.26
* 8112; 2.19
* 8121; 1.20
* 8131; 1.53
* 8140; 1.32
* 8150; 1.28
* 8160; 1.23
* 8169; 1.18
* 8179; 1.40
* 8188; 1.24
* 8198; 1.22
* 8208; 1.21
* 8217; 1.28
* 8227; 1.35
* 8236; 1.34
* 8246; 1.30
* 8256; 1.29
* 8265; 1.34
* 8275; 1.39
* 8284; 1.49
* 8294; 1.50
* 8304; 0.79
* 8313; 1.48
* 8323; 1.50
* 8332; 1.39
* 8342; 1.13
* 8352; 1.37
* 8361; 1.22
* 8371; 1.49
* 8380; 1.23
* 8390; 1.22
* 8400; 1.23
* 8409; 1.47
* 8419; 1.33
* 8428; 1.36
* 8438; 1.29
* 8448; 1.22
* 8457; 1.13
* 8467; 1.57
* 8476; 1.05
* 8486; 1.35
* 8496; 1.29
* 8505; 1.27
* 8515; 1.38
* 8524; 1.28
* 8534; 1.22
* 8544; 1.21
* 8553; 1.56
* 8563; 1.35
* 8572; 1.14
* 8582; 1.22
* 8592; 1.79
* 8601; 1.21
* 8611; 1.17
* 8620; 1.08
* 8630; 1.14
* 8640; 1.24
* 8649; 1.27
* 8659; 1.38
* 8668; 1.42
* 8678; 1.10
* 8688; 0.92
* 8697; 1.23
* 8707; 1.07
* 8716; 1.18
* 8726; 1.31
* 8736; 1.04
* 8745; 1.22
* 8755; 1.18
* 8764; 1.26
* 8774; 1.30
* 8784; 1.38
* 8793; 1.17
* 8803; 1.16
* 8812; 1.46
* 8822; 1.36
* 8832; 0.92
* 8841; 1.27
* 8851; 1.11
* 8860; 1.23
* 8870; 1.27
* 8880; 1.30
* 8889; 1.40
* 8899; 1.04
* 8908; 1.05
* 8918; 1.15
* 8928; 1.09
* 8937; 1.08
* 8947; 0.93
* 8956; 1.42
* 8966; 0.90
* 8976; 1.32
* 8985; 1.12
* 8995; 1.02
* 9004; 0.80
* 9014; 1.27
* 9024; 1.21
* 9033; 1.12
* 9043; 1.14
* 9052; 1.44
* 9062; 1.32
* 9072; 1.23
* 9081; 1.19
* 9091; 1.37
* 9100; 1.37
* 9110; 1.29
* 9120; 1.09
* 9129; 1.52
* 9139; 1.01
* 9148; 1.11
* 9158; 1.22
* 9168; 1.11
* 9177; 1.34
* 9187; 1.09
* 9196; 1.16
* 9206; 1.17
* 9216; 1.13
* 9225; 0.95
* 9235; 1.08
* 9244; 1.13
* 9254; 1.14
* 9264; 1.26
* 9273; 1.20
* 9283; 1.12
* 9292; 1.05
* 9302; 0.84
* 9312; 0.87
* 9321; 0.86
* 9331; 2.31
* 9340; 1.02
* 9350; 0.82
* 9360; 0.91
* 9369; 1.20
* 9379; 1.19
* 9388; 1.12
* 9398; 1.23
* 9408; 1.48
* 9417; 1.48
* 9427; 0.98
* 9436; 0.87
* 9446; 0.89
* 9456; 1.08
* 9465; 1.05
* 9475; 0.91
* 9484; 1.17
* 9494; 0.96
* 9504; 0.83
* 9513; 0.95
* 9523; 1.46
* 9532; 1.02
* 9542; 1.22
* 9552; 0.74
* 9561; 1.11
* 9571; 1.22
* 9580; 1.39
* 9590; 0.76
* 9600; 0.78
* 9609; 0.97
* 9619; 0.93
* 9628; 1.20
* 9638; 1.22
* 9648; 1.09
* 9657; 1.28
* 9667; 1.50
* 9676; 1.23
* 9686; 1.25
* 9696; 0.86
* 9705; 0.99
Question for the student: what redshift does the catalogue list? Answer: 0.20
